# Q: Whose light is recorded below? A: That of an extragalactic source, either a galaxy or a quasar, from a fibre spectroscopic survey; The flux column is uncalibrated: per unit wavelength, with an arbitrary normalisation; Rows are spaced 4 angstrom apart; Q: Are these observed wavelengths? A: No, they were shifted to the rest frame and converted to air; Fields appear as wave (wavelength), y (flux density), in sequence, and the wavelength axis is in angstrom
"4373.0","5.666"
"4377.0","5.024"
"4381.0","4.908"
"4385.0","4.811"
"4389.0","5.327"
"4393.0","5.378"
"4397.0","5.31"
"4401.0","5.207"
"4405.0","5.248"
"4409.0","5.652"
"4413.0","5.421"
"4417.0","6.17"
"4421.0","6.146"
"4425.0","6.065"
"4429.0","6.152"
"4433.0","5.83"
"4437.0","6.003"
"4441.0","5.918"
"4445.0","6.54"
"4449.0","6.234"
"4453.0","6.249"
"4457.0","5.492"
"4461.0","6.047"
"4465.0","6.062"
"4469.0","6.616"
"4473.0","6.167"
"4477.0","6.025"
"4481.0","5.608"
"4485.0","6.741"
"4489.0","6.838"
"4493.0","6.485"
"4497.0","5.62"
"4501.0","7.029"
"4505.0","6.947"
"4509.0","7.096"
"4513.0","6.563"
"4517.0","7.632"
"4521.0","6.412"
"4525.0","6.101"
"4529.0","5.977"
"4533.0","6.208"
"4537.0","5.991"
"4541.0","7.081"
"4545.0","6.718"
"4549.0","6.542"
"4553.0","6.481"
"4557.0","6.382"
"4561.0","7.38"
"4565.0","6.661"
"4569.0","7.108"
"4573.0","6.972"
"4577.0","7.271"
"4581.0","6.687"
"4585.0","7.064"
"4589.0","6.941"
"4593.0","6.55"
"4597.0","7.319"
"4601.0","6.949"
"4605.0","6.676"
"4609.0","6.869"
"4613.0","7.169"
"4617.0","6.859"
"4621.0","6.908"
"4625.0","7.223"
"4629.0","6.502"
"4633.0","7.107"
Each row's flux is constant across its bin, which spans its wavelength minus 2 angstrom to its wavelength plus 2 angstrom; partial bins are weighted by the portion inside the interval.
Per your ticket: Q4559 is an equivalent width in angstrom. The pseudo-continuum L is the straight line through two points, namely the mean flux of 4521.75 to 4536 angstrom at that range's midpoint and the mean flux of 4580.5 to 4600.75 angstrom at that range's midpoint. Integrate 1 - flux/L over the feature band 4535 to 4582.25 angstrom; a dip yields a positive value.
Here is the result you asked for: -1.9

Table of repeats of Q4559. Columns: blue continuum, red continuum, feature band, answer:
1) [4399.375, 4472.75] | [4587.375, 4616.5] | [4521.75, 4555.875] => 0.87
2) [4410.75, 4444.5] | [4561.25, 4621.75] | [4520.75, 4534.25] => 0.88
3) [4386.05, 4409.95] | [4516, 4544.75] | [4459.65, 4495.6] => -1.65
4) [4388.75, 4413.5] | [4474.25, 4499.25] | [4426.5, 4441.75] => -0.77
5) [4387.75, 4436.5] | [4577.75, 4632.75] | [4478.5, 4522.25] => -2.71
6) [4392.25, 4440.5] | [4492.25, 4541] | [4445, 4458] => -0.23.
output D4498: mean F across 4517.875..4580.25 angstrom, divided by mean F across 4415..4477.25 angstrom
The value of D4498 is 1.09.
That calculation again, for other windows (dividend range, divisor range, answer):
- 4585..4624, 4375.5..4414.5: 1.33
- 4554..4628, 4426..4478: 1.14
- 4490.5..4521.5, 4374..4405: 1.31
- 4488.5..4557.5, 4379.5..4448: 1.16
